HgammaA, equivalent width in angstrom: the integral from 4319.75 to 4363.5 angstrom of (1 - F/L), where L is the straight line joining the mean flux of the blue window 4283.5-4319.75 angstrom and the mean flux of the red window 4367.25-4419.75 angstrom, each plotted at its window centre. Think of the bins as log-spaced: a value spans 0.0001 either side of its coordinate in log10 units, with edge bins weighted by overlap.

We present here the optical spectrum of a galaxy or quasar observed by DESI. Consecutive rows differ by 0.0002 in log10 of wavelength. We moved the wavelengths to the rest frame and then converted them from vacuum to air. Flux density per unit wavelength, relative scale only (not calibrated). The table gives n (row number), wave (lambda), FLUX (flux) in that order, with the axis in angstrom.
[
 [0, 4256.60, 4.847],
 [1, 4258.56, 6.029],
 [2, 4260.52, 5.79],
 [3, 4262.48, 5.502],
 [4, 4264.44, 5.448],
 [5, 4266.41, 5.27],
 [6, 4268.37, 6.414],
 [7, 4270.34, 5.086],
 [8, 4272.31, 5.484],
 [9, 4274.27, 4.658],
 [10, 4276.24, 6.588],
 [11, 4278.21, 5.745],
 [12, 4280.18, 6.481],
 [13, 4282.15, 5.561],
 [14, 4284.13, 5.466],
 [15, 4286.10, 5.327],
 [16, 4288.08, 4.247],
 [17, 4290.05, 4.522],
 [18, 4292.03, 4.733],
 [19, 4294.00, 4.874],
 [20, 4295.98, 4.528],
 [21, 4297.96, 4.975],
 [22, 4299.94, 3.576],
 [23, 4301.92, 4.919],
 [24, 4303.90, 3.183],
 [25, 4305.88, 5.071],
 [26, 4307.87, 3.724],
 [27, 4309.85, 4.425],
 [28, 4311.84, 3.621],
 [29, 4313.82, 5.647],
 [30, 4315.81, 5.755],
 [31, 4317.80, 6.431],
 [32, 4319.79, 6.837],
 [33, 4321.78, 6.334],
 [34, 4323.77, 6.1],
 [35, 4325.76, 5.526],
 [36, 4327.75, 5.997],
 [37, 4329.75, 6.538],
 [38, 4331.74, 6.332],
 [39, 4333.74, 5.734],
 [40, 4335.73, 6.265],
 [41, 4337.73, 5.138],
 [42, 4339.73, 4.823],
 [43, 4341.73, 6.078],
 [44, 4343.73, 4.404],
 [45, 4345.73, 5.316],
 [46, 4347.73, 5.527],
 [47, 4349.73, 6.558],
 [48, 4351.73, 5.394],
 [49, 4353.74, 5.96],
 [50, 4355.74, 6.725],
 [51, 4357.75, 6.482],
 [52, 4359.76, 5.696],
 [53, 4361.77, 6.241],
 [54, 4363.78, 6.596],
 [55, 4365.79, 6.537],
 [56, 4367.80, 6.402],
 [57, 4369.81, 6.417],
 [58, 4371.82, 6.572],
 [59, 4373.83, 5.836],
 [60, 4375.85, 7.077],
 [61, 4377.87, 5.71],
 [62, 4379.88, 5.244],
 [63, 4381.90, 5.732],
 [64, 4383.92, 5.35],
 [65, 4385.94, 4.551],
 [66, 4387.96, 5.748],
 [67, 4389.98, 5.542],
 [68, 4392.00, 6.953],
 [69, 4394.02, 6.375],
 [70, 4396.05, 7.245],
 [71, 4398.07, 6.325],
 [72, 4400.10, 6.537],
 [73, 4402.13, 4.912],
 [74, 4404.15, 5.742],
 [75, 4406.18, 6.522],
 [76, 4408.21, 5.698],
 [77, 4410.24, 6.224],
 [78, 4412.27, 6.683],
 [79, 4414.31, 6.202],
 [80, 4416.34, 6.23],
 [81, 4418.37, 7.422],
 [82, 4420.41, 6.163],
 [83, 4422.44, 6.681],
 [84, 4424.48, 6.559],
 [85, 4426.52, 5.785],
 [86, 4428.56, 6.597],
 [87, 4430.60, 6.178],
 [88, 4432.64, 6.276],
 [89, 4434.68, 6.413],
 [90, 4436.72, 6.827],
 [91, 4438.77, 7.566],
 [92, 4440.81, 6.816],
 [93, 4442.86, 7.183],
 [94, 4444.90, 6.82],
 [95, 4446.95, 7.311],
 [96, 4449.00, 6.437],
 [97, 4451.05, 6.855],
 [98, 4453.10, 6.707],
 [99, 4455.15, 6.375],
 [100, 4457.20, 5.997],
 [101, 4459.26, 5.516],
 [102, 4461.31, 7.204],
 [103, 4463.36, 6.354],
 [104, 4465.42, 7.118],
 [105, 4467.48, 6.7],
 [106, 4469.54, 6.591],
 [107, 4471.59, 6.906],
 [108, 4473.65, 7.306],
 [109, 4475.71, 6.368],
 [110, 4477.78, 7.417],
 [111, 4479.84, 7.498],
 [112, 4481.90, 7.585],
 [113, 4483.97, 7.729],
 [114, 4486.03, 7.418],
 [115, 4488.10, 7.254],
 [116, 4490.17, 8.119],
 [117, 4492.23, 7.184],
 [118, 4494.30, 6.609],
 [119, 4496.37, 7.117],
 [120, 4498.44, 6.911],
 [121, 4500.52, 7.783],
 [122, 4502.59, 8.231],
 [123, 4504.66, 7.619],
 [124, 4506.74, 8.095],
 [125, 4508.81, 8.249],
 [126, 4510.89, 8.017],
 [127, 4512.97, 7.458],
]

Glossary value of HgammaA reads -4.5 angstrom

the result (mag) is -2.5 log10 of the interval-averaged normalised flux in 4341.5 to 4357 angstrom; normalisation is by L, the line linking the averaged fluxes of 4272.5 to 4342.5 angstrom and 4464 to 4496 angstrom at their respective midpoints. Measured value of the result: 0.00 mag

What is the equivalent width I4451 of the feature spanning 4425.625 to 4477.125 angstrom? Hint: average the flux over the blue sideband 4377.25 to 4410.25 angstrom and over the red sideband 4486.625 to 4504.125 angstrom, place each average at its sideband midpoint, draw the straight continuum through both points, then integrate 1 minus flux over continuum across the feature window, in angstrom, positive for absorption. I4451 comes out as 0.7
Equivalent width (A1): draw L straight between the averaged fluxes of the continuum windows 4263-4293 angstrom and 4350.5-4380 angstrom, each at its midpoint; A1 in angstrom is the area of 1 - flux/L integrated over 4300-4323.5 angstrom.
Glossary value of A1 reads 2.76 angstrom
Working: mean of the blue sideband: 5.4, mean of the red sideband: 6.22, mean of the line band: 5.06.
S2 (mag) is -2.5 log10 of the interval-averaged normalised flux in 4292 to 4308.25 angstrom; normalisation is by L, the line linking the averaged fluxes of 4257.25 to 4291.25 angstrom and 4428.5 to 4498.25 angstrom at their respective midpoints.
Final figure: 0.28 mag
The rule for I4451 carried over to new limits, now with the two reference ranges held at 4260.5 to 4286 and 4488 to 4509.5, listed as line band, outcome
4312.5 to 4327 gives 0.0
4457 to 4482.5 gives 1.7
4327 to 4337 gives 0.0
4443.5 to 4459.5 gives 1.3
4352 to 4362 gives 0.3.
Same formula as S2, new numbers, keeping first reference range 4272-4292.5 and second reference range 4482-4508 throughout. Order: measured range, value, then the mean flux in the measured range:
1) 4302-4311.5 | 0.33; 4.15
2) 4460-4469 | 0.07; 6.79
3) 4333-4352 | 0.08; 5.53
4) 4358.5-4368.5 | -0.02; 6.29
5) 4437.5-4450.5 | 0.00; 7.01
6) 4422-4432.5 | 0.08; 6.33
